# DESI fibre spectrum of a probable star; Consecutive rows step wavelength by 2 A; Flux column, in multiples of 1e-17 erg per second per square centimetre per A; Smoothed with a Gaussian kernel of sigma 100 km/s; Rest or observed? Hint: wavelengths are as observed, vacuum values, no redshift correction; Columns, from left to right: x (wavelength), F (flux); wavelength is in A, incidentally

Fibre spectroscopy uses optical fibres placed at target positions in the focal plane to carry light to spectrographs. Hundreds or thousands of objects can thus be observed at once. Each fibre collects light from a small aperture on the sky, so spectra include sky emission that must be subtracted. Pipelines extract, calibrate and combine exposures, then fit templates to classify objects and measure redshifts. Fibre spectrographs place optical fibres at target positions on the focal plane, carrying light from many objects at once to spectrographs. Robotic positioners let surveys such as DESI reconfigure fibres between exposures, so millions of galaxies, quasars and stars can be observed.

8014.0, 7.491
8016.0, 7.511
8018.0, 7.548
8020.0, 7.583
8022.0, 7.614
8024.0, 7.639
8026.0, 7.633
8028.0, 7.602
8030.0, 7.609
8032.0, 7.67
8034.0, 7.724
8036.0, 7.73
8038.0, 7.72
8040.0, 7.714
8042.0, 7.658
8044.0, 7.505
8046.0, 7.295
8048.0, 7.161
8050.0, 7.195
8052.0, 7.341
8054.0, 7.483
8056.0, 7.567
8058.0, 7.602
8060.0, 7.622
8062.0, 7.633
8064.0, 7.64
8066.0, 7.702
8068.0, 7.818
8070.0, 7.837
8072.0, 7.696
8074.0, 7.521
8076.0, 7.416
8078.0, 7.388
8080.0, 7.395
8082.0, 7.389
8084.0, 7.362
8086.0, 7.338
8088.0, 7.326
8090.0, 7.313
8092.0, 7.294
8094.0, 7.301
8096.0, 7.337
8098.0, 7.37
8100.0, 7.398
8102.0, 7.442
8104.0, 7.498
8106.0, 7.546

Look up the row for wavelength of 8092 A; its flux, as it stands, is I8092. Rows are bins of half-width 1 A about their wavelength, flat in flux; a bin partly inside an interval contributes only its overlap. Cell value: 7.294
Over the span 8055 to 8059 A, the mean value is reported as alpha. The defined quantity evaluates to 7.58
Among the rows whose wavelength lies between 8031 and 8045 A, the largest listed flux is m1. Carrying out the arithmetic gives 7.73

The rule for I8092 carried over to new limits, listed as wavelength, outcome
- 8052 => 7.341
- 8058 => 7.602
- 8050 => 7.195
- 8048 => 7.161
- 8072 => 7.696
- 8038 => 7.72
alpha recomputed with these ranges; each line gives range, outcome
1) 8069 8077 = 7.62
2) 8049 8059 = 7.44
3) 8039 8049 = 7.47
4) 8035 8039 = 7.72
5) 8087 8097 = 7.31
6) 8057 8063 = 7.62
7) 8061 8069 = 7.7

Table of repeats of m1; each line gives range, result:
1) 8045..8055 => 7.483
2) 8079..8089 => 7.395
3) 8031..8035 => 7.724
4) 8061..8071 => 7.837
